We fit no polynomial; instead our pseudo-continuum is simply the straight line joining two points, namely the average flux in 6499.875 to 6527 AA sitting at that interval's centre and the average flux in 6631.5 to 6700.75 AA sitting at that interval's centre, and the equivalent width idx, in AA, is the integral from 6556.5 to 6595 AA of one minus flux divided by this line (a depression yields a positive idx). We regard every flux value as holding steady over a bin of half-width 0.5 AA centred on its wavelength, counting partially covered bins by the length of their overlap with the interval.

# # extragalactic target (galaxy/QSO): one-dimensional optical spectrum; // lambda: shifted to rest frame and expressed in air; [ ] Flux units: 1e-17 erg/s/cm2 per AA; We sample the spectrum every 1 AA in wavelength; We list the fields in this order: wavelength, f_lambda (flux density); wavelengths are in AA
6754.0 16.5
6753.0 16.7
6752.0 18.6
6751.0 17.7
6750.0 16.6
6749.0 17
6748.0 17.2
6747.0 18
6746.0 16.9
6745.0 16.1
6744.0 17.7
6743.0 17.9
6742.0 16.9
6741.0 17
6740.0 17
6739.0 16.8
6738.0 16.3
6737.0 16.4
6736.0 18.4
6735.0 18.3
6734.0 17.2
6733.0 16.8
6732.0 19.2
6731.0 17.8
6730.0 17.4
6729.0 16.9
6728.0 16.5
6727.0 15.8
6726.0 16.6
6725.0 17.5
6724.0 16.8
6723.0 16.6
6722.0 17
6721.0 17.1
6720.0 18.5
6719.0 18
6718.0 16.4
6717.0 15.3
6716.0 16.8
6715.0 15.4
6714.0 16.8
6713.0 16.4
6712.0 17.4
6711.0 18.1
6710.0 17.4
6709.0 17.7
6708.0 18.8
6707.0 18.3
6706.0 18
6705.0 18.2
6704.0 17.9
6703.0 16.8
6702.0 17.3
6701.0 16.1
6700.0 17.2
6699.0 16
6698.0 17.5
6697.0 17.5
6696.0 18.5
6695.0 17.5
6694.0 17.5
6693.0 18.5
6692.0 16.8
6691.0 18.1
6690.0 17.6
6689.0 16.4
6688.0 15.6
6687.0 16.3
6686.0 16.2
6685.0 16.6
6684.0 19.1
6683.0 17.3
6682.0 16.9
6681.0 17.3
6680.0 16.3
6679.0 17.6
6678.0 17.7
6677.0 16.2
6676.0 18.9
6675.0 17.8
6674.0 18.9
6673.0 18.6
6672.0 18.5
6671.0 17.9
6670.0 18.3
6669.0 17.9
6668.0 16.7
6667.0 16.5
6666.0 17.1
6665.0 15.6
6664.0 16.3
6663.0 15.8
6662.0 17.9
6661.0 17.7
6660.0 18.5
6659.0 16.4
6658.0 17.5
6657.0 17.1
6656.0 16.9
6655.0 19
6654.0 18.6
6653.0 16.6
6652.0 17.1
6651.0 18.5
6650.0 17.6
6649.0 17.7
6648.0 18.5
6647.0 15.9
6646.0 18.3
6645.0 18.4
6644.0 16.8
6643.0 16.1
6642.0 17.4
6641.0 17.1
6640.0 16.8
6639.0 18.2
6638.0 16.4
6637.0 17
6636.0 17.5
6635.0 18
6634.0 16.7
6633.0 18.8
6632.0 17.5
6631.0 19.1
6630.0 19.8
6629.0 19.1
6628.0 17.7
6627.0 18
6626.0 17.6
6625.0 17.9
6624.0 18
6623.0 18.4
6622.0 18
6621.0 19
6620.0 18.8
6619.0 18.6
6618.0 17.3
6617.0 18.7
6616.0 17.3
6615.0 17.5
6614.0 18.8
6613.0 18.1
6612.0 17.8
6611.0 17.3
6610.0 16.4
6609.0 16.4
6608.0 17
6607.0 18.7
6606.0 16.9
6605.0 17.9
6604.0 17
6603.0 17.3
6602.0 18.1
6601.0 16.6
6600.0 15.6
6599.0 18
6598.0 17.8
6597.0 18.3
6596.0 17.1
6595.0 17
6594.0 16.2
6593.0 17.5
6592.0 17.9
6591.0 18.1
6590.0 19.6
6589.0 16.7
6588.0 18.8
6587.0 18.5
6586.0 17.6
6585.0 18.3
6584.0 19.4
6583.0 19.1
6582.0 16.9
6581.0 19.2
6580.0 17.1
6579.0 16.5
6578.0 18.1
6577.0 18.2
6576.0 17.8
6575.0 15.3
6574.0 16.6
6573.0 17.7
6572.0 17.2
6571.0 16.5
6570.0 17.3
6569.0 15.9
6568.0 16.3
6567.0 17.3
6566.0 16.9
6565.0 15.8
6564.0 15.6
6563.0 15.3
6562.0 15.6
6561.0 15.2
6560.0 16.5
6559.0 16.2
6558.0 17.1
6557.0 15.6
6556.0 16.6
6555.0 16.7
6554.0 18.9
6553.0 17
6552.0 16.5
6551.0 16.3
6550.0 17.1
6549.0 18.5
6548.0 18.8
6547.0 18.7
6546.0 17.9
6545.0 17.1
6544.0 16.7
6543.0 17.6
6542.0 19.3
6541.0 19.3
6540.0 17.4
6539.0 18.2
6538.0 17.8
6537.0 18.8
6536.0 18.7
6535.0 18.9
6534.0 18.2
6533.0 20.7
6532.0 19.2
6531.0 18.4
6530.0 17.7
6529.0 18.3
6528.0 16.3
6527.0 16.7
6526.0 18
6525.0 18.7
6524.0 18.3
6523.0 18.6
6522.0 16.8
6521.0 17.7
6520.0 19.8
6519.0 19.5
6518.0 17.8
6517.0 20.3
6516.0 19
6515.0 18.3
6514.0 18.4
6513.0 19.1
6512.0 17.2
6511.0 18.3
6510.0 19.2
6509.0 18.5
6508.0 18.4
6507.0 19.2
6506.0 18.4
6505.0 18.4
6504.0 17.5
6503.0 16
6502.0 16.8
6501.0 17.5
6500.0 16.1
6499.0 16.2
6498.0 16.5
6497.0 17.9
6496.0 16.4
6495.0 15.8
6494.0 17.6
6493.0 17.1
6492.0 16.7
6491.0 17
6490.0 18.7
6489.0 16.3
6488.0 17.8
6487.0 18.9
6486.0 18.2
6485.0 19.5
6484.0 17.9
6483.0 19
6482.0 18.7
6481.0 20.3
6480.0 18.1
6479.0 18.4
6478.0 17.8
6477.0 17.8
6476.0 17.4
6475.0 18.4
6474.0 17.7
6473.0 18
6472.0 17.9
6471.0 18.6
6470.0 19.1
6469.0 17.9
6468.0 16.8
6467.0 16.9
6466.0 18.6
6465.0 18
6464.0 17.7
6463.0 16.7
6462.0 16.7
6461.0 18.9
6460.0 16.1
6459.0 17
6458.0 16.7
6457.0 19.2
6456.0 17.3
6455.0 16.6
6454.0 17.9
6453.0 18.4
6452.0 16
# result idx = 1.6 AA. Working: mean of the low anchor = 18.2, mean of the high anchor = 17.4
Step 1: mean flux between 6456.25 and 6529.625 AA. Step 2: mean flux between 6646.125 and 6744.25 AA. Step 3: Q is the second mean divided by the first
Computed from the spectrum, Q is 0.97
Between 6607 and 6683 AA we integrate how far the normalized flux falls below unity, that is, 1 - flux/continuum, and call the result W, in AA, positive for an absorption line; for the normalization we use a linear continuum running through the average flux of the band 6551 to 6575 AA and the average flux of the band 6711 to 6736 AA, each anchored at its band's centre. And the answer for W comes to -3.8 AA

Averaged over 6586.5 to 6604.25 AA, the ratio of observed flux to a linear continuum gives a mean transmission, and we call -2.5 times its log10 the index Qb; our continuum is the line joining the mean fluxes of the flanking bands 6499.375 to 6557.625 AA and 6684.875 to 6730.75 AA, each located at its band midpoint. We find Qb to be 0.01 mag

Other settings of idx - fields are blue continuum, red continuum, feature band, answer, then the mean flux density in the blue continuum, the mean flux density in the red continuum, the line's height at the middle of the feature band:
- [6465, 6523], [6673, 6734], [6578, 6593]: -0.37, 18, 17.3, 17.7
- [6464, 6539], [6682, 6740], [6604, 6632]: -0.63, 18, 17.2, 17.6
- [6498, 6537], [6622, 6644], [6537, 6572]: 1.88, 18.2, 17.8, 18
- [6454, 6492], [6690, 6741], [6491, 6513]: 0.46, 17.9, 17.3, 17.8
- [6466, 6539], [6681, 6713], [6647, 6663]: -0.07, 18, 17.4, 17.5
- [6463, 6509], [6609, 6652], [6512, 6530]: -0.51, 17.8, 17.8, 17.8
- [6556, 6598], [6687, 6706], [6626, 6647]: -0.57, 17.2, 17.3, 17.2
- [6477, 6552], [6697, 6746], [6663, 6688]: 0.11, 18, 17.2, 17.4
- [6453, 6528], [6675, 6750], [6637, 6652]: 0.03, 17.9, 17.2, 17.4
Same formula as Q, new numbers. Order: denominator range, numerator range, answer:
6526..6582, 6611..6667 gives 1.02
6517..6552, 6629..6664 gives 0.97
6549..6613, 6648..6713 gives 1.01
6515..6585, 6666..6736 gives 0.98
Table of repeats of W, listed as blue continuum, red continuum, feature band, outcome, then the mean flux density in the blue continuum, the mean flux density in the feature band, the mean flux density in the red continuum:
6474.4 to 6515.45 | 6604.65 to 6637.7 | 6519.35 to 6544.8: -0.5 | 17.8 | 18.2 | 17.9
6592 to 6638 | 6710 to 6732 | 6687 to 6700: -0.1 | 17.7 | 17.2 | 17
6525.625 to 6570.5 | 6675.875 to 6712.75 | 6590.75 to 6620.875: -0.3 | 17.4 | 17.5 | 17.4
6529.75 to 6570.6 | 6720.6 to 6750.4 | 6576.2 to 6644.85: -1.7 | 17.4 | 17.8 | 17.1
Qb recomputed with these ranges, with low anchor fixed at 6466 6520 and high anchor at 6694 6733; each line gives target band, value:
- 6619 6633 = -0.053 mag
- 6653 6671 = 0.008 mag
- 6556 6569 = 0.103 mag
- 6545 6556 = 0.013 mag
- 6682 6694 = 0.011 mag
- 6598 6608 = 0.016 mag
